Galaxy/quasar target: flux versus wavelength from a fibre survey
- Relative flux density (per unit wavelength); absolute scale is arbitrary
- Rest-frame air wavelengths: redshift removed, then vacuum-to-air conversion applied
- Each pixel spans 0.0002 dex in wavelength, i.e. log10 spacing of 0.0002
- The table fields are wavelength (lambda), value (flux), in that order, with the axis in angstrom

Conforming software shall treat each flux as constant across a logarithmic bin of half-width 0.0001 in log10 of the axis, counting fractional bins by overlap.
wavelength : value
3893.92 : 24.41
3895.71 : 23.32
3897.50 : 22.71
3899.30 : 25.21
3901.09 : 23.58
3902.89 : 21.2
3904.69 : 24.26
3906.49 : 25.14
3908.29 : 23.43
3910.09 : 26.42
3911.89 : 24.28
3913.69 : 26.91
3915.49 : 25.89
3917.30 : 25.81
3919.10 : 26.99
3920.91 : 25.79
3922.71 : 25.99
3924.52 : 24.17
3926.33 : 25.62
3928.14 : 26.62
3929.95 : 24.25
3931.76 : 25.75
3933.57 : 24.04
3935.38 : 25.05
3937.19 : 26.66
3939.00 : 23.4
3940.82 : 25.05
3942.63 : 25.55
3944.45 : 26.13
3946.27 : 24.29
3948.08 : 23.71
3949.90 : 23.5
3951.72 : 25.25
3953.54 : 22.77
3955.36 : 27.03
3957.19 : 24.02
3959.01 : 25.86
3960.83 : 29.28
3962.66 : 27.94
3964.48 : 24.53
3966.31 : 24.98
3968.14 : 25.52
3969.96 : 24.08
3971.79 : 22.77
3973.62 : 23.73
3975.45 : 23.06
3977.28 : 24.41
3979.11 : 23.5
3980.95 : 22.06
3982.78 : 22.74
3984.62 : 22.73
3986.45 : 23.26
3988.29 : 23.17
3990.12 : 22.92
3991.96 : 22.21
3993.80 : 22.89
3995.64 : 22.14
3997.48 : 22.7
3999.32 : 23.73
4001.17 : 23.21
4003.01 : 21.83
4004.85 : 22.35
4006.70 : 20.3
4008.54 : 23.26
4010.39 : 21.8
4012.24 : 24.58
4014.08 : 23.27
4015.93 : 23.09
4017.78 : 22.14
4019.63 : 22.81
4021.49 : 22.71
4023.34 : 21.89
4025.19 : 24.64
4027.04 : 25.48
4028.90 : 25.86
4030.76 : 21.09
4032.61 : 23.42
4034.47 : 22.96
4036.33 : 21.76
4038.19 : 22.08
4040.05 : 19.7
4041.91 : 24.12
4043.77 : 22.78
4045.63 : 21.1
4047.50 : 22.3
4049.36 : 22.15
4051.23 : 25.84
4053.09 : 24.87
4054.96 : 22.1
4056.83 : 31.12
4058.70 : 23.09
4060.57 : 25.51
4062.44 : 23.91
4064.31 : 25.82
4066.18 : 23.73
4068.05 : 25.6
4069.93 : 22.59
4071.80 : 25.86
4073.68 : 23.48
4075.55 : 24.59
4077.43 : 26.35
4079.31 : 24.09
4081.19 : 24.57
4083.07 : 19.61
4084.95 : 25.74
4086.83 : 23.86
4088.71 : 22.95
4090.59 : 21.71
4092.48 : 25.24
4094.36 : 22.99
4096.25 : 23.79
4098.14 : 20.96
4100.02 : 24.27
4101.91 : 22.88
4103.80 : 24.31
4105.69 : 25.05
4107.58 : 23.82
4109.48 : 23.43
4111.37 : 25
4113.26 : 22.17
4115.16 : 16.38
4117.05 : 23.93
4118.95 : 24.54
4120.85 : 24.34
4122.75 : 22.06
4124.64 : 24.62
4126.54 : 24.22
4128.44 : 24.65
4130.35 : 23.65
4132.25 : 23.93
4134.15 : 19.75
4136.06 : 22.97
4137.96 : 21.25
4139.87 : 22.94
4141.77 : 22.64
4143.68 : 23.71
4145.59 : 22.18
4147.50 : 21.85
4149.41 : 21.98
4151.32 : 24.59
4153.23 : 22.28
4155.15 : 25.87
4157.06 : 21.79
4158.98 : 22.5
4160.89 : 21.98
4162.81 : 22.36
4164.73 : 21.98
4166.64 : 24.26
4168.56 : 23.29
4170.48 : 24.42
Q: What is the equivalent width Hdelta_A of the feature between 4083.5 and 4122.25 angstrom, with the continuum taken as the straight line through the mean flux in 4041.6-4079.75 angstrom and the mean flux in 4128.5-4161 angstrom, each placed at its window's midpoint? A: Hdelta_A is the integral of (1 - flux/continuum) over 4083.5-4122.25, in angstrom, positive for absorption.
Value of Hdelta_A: 0.4 angstrom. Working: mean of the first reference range 24.3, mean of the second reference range 22.8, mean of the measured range 23.3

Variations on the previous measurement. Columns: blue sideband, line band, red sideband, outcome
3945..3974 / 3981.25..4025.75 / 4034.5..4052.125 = 1.70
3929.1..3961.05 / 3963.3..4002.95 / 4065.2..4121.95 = 2.09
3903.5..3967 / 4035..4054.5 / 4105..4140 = 1.08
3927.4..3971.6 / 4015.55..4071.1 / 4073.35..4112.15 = 1.55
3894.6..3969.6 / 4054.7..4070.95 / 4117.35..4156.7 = -0.73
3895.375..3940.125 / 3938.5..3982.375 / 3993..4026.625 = -1.35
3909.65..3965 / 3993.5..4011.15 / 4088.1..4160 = 1.58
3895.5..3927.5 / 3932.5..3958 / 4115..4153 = -0.19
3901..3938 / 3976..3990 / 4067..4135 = 0.84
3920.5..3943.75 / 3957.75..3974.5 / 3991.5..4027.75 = -0.83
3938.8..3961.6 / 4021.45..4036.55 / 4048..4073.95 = 0.84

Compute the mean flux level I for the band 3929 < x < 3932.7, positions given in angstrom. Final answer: 25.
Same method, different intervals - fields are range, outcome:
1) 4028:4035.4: 23.3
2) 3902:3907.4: 23.5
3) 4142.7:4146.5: 22.9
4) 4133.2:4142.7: 21.9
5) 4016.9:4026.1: 22.8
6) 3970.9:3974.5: 23.2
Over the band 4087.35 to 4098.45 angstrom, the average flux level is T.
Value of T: 23.1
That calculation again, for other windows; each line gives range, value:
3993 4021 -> 22.7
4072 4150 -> 23.3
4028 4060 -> 23.3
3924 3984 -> 24.8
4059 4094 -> 24.1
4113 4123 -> 22.2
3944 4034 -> 23.7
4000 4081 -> 23.5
